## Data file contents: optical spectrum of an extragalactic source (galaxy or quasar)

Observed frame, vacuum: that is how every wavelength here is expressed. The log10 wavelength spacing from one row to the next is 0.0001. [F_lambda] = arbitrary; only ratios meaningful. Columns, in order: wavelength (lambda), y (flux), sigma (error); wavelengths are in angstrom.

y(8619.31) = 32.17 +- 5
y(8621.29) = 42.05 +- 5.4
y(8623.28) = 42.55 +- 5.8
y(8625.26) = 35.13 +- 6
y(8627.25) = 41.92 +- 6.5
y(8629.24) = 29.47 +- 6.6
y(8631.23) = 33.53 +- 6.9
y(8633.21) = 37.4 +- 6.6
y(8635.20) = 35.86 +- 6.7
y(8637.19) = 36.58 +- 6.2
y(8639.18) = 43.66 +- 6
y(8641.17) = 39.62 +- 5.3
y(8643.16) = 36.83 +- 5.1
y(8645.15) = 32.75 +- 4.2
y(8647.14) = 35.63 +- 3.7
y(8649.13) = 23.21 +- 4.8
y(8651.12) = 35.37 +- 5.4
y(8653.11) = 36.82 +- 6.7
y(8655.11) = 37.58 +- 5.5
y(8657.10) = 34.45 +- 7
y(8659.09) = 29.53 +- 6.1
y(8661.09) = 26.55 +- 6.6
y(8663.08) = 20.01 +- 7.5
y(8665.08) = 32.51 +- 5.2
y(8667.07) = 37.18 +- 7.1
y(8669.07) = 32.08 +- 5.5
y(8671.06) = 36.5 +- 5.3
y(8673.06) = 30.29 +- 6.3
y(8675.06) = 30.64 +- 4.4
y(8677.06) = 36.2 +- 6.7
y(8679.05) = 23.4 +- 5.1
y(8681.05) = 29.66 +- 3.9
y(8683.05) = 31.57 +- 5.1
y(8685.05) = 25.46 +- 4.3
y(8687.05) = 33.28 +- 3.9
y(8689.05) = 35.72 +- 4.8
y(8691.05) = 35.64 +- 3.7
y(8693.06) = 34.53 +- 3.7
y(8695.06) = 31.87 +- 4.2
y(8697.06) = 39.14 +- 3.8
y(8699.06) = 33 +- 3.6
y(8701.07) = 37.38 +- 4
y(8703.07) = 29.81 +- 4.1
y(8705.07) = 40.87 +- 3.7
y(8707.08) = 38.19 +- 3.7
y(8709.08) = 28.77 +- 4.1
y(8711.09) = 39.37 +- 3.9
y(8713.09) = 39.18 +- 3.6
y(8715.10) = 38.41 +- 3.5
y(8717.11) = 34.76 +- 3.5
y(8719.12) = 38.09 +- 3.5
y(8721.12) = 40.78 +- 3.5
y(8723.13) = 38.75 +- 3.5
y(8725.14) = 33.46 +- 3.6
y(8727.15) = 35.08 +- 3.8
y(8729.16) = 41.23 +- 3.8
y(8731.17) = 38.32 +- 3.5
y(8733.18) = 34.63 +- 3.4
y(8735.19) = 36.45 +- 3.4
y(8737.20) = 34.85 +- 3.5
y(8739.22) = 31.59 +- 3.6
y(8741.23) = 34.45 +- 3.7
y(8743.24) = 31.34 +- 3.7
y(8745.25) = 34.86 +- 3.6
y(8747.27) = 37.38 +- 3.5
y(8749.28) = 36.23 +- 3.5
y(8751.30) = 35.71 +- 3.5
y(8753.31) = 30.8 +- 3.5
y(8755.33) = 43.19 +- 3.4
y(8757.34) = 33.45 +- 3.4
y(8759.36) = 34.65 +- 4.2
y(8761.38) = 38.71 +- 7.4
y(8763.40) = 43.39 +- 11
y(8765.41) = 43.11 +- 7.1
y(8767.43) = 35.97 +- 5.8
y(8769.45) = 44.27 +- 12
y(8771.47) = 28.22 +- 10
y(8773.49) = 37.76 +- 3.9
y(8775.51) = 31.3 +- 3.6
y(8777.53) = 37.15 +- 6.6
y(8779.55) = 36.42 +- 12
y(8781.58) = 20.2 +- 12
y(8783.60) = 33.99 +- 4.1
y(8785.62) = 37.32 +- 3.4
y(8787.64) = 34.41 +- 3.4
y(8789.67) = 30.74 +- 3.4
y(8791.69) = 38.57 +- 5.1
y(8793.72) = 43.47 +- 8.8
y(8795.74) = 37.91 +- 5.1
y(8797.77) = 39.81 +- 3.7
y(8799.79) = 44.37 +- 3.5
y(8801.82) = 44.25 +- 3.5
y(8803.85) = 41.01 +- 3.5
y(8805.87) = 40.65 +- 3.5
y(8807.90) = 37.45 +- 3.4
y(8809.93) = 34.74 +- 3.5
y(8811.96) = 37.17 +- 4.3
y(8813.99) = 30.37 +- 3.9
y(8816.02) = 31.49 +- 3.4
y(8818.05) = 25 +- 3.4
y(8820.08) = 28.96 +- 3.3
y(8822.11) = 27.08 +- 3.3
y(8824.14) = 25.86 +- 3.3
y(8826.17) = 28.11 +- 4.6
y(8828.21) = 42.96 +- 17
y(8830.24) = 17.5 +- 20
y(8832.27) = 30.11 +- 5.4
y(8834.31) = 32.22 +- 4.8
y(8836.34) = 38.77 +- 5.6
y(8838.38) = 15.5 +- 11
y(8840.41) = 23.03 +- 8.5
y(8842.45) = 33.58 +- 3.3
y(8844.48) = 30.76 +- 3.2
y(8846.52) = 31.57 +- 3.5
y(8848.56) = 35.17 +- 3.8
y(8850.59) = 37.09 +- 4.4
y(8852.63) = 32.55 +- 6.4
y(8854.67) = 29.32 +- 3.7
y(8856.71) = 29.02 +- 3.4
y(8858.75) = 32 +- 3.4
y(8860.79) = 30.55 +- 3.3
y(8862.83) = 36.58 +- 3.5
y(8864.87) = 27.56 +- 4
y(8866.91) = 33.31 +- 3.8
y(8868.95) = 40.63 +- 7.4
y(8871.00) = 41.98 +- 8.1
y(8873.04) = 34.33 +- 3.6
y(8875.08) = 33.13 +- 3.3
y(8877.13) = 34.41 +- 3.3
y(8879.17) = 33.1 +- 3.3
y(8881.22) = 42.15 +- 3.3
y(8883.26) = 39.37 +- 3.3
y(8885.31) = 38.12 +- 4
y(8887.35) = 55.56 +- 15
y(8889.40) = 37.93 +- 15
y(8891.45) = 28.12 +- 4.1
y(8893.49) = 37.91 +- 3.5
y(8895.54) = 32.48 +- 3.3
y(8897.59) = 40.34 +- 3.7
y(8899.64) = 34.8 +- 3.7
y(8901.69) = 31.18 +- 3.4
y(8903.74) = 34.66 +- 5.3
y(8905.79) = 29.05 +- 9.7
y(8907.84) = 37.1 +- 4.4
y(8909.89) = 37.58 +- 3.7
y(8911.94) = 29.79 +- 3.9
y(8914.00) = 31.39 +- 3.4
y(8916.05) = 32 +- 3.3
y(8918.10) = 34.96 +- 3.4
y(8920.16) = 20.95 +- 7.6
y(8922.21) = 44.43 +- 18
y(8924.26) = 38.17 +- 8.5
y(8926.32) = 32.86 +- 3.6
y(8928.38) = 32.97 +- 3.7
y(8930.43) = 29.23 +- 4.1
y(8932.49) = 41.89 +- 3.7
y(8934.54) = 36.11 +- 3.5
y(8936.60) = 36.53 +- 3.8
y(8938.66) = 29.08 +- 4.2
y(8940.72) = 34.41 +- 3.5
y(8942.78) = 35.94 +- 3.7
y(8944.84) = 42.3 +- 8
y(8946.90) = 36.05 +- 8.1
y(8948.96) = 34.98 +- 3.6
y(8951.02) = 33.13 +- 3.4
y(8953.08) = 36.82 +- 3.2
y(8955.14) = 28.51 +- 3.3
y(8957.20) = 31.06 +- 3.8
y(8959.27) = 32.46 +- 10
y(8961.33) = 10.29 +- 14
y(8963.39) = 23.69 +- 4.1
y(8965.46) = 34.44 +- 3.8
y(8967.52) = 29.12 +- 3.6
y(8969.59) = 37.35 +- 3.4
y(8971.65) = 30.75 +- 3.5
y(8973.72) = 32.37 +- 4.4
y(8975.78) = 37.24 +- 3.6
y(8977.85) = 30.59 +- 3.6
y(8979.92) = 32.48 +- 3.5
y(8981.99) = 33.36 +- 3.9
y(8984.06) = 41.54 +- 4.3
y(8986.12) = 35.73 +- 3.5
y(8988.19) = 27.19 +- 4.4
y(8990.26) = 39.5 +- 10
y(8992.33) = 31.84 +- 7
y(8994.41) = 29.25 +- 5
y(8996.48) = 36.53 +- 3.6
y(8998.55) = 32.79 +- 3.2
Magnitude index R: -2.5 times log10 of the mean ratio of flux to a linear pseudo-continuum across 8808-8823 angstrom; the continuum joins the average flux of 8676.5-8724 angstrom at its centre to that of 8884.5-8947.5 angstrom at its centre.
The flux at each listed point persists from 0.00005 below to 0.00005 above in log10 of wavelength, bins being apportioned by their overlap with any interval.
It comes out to 0.13 mag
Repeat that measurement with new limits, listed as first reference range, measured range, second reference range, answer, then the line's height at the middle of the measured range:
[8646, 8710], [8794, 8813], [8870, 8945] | -0.17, 34.2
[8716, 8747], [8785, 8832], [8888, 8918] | 0.02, 35.2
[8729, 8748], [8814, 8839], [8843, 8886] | 0.20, 34.6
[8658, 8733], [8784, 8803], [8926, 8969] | -0.16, 33.4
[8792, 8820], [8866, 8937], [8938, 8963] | -0.06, 33.7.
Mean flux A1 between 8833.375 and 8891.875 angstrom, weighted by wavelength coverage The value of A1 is 34.1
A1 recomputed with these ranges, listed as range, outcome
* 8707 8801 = 36.4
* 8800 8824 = 34.4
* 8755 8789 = 35.9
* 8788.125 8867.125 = 33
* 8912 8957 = 34.3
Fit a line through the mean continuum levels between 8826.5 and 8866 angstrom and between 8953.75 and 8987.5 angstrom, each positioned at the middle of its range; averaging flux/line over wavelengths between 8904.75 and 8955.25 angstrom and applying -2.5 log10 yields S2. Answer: -0.106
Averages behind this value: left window 30.8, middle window 34.4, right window 31.3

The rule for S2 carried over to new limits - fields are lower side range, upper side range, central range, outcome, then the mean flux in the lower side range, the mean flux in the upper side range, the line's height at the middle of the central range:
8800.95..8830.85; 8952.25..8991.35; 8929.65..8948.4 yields -0.120 mag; 33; 31.8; 32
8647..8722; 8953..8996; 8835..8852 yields 0.058 mag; 33.5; 31.6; 32.5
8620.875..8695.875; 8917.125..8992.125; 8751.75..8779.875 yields -0.107 mag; 33.7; 33.3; 33.5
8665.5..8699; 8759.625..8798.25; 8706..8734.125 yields -0.090 mag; 32.7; 36.4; 34.1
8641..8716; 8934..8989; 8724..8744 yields -0.064 mag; 33.3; 32.7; 33.2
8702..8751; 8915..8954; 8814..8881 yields 0.127 mag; 36.1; 34.9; 35.4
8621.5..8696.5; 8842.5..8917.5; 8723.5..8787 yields -0.048 mag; 33.7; 34.8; 34.1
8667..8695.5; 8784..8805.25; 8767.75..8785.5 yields 0.121 mag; 32.1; 39.1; 38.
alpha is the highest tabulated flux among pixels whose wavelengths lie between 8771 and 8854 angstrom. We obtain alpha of 44.37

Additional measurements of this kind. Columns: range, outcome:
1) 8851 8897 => 55.56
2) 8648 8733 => 41.23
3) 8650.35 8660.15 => 37.58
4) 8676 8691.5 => 36.2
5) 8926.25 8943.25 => 41.89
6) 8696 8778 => 44.27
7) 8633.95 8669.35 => 43.66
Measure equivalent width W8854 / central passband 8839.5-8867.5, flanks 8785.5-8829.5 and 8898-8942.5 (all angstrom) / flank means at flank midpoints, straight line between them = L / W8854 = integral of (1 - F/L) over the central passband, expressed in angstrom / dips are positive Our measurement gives 2.6 angstrom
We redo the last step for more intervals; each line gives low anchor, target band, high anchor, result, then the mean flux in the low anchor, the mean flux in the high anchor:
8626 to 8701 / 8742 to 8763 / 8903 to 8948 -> -1.3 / 33.4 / 34.4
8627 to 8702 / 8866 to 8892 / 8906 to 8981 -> -3.9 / 33.4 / 33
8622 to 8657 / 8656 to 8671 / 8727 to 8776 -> 2.2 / 36.1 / 36.4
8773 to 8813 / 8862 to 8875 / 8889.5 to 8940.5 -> -0.2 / 36.9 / 34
